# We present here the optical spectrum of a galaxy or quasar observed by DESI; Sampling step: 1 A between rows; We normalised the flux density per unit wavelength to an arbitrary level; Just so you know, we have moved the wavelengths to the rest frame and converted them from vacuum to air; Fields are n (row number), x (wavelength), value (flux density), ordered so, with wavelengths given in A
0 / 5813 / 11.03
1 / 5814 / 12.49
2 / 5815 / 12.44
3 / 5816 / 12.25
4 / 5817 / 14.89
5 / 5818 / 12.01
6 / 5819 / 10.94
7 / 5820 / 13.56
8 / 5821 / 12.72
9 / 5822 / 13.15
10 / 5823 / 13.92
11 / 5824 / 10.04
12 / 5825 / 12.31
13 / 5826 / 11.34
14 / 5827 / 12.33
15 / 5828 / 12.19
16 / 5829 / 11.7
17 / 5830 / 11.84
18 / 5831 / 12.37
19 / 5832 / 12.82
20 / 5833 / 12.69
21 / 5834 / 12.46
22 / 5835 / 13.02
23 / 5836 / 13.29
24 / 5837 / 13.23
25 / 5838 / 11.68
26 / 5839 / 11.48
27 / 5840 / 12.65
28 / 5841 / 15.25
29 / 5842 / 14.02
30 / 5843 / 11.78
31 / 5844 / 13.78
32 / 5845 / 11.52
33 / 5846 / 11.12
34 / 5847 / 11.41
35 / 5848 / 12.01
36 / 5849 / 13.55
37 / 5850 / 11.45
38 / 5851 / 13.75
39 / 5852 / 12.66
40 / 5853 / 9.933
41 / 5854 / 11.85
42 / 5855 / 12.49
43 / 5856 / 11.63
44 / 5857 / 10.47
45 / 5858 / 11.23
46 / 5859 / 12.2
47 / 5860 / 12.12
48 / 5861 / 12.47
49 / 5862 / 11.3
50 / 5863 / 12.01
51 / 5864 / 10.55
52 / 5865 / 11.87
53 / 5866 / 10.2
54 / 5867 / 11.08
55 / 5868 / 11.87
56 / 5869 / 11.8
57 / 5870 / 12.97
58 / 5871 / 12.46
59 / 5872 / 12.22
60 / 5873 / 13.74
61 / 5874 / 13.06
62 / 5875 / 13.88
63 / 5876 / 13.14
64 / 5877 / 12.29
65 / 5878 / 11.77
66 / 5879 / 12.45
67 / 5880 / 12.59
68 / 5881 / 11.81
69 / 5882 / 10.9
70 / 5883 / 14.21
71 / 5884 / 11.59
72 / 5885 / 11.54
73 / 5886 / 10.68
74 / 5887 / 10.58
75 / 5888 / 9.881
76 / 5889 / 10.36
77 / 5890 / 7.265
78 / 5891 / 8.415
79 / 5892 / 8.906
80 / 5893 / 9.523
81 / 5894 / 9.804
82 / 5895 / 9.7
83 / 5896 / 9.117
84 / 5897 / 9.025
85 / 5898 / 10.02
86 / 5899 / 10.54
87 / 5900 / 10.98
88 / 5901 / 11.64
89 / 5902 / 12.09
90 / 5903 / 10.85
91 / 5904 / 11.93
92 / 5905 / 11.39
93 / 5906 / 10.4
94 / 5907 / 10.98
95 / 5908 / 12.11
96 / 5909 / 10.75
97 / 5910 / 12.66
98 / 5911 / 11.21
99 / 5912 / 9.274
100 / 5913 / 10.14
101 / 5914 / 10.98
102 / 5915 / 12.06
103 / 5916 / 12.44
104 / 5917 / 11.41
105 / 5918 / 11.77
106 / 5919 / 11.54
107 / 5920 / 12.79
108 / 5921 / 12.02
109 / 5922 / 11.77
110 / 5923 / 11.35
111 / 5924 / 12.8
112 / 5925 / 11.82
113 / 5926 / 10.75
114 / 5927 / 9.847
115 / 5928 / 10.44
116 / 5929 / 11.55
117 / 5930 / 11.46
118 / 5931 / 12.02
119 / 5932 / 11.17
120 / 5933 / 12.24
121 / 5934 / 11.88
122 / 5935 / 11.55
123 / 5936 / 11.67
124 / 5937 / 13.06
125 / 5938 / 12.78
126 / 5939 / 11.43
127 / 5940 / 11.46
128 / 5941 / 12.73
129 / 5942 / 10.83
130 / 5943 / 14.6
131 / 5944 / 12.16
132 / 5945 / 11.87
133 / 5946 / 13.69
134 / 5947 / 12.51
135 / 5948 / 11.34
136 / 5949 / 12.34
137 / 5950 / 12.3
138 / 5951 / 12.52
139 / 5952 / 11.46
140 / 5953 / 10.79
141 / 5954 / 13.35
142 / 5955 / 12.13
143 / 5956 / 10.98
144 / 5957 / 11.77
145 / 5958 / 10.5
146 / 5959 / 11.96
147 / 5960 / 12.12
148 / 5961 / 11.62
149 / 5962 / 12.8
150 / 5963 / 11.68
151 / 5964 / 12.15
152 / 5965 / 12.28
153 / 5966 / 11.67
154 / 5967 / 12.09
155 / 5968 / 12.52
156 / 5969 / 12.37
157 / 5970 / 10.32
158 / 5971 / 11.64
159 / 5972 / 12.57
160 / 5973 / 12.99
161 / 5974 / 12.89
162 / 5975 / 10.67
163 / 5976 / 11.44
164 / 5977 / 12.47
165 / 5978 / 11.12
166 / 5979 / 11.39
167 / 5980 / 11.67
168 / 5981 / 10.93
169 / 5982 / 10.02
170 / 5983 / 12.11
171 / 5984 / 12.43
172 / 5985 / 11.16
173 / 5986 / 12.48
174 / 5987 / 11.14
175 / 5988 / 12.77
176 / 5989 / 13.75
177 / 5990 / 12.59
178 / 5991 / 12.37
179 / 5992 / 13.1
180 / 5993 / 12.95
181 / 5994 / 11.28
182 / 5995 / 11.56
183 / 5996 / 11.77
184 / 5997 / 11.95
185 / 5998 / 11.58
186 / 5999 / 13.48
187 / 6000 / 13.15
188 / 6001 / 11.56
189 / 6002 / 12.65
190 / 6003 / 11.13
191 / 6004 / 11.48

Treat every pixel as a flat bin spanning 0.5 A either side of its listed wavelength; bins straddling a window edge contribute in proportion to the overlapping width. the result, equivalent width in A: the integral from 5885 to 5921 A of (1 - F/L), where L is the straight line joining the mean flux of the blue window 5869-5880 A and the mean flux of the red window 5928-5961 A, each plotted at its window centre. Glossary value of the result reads 5.0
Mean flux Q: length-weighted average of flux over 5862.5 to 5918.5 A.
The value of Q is 11.2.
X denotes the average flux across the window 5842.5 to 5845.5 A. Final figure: 12.4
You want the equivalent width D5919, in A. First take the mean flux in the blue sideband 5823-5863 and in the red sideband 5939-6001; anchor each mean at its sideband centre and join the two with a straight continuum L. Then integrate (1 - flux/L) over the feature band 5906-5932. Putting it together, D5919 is 1.5 A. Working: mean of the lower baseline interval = 12.2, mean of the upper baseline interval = 12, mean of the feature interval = 11.4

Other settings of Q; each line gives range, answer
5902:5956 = 11.7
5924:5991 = 11.9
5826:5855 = 12.4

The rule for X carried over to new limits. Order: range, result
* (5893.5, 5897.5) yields 9.41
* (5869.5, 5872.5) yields 12.5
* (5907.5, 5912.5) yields 11.2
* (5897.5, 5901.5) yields 10.8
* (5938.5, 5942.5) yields 11.6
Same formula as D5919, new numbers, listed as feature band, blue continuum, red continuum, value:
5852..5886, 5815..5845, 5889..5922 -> -1.03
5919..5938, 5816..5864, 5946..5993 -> 0.58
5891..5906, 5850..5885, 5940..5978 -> 2.14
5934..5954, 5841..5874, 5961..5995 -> -0.31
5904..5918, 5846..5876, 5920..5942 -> 0.63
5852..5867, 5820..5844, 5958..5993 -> 1.19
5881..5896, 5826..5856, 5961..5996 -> 2.44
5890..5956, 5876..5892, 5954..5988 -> 0.18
